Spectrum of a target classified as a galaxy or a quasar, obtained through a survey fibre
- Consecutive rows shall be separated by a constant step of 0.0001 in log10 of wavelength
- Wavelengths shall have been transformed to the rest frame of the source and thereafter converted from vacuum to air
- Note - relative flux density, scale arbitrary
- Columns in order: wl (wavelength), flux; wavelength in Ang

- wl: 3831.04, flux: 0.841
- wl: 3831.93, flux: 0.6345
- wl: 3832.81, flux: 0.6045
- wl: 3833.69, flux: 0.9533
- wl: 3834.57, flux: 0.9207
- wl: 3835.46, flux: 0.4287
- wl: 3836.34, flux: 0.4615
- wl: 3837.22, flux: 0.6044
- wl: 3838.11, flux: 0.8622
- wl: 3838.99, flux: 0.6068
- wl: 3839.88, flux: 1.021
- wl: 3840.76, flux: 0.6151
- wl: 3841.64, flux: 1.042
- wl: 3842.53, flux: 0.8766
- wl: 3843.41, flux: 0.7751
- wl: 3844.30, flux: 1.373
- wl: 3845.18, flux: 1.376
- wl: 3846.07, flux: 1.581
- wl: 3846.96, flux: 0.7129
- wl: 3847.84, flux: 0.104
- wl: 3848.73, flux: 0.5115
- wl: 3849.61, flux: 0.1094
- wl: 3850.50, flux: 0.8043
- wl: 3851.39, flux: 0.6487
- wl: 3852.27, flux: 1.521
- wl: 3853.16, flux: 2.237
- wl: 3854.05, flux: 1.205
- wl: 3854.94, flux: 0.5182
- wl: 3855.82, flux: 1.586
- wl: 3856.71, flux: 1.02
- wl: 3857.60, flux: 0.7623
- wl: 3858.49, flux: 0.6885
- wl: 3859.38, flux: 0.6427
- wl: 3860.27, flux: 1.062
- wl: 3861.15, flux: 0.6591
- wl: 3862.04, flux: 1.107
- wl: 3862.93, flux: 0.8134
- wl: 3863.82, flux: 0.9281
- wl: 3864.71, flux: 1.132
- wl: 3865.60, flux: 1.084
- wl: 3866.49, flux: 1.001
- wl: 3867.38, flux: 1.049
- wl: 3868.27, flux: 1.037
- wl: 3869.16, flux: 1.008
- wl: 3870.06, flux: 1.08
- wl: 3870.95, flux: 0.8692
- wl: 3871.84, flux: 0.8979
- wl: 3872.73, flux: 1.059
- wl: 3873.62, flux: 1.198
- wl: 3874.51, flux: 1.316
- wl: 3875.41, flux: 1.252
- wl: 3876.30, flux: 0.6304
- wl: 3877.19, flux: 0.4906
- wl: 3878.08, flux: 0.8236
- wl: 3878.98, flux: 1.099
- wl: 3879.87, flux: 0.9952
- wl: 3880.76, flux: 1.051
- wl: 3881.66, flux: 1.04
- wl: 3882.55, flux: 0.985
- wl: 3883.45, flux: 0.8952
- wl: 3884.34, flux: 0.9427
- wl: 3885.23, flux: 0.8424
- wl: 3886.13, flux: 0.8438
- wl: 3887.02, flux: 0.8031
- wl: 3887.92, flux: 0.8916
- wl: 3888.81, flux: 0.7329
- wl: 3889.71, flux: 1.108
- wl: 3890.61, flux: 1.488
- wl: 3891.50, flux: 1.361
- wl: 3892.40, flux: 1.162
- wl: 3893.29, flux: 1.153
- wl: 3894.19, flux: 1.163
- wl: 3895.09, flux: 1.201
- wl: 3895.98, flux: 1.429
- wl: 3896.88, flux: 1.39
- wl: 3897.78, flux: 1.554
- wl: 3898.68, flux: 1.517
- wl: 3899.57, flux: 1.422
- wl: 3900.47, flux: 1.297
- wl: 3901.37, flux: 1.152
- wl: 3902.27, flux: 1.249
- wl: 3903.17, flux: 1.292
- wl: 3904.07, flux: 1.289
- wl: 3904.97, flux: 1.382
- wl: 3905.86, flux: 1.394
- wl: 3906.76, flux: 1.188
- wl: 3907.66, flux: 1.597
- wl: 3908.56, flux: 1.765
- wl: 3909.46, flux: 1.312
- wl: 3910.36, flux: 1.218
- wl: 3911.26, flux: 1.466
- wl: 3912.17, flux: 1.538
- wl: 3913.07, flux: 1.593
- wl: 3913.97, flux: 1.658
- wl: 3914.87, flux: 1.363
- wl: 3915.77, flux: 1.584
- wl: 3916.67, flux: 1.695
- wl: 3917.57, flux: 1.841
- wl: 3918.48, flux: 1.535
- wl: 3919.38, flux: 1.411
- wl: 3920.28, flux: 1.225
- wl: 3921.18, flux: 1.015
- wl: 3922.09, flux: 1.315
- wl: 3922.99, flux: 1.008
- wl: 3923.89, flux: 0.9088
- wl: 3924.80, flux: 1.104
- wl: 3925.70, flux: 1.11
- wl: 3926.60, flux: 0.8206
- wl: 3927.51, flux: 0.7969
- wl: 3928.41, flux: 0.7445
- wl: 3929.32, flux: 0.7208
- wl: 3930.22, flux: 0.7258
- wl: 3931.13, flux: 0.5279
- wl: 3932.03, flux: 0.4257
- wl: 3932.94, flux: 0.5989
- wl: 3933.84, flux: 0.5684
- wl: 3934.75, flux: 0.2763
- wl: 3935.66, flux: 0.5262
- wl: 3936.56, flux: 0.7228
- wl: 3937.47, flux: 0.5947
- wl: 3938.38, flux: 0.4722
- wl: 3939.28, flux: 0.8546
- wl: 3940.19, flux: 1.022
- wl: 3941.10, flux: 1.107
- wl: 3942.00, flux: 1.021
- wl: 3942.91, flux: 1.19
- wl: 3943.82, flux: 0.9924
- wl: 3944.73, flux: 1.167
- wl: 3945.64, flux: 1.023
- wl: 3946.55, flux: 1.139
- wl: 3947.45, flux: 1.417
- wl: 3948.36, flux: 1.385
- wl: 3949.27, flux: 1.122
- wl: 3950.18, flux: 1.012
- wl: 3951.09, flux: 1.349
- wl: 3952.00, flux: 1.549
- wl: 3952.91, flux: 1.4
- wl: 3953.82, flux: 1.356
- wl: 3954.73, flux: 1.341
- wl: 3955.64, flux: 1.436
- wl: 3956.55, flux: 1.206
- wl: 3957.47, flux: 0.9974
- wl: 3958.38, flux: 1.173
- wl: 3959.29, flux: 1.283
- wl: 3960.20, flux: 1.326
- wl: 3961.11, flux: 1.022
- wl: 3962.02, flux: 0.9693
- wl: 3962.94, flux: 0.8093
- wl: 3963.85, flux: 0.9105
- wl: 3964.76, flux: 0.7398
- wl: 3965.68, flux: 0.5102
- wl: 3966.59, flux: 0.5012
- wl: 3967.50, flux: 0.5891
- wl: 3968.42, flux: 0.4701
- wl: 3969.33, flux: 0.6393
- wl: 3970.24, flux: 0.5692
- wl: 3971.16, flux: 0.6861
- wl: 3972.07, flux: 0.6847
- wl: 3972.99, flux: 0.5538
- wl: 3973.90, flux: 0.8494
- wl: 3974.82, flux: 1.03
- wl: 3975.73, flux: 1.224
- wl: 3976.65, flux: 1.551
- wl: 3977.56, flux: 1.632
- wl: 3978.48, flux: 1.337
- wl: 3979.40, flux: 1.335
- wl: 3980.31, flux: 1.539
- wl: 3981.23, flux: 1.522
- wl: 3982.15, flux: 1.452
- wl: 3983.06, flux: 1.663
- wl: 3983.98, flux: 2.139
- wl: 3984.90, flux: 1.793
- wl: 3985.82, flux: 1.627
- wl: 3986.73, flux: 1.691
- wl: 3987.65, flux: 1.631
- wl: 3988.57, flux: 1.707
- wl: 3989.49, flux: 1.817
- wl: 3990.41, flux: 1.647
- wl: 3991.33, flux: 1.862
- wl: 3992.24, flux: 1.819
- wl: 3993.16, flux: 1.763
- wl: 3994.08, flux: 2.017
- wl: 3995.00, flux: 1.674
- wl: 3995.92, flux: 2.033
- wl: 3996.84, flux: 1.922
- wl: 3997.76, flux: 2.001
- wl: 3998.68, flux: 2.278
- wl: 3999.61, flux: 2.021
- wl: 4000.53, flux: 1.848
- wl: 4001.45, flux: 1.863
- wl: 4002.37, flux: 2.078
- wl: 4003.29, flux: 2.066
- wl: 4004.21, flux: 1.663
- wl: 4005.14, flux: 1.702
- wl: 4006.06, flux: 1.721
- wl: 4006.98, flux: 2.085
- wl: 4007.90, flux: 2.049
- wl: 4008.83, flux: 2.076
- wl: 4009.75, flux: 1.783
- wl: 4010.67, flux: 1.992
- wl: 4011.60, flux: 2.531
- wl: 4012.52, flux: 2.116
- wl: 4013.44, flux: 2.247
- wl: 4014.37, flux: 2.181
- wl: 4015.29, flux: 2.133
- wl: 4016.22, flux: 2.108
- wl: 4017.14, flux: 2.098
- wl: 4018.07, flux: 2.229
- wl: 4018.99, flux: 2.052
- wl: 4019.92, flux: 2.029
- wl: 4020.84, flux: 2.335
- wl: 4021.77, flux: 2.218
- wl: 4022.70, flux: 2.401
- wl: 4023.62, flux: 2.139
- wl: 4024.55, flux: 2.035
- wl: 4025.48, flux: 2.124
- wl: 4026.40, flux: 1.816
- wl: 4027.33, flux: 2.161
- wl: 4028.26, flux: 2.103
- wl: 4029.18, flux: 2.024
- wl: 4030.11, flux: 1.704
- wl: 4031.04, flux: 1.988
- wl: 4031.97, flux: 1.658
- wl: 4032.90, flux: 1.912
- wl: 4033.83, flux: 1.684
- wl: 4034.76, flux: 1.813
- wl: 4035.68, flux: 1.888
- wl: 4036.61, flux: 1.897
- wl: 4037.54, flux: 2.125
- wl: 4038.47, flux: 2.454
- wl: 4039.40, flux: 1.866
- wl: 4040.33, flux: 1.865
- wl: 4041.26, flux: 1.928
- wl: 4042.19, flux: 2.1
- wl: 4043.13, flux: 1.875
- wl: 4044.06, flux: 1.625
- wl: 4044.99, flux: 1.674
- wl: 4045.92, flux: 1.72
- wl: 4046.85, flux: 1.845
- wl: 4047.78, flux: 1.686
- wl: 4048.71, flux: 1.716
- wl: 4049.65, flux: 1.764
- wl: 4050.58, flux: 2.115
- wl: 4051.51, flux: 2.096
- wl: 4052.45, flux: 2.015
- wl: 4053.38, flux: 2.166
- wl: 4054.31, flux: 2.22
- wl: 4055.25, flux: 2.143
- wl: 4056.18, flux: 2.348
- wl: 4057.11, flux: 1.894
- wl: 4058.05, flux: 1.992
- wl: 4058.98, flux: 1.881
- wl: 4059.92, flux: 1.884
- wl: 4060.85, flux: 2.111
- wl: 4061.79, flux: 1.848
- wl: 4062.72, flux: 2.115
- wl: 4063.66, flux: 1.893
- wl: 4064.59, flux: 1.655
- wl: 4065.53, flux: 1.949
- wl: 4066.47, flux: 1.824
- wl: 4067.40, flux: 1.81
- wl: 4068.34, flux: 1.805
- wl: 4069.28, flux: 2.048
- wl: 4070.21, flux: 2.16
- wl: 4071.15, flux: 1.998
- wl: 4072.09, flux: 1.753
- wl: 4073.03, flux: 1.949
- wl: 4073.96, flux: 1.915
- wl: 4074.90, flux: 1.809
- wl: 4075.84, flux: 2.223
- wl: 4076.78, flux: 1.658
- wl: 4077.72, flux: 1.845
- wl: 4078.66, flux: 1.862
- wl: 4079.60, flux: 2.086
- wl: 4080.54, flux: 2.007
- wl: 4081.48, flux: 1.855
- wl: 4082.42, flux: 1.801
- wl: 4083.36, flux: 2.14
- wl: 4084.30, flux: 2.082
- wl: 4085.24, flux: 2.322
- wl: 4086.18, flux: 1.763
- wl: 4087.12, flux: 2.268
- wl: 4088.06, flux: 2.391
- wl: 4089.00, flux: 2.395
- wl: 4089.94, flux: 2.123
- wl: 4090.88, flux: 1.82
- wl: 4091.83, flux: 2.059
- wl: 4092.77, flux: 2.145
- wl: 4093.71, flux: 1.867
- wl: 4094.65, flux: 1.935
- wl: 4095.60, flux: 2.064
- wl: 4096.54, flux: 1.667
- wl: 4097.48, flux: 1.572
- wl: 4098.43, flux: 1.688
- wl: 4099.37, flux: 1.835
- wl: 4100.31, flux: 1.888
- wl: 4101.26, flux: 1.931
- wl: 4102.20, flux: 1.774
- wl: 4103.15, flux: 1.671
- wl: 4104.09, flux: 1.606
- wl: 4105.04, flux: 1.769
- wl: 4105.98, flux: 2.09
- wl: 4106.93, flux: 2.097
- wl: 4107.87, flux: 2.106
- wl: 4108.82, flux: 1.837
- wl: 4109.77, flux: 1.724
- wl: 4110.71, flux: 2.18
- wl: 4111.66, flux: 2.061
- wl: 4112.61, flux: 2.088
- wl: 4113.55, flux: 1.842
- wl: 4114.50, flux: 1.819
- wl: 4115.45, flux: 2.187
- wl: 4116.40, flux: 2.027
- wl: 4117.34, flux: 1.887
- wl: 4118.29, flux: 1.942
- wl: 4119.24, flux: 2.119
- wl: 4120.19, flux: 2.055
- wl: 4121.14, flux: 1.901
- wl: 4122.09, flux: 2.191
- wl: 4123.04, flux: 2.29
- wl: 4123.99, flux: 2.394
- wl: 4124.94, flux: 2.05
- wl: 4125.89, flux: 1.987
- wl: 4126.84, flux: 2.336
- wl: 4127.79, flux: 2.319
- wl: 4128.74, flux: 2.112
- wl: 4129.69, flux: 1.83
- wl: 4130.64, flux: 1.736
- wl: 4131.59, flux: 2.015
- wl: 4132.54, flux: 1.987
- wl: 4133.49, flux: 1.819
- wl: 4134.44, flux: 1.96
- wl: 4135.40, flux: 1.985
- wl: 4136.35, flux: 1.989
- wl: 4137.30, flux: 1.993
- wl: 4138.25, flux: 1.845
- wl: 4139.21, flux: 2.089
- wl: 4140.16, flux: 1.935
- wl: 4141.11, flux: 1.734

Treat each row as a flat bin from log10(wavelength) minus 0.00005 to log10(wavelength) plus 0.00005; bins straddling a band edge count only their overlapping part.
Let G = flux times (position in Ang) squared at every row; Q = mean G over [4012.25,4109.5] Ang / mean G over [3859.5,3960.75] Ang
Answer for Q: 1.9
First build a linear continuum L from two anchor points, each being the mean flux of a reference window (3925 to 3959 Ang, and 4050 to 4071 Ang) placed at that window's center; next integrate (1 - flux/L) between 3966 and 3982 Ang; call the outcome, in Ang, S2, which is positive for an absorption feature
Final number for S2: 3.49 Ang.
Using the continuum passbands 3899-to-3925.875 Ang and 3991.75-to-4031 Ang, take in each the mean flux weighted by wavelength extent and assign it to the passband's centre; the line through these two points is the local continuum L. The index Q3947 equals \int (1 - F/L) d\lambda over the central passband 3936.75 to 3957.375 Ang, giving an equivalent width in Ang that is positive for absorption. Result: 6.0 Ang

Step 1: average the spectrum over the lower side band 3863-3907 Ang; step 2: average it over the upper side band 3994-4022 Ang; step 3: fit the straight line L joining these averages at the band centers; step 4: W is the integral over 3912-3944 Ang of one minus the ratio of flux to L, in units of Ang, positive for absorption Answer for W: 8.97 Ang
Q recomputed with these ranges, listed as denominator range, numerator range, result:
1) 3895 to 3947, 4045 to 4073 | 1.83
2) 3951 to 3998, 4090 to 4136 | 1.60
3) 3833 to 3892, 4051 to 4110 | 2.32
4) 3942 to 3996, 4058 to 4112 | 1.63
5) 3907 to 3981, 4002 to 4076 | 1.94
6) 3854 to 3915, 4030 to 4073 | 1.86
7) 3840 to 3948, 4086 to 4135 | 2.09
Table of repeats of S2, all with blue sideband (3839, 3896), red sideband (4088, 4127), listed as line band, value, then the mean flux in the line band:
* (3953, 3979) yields 7.6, 0.985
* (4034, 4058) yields -3.2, 1.95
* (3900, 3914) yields -2.9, 1.39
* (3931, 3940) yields 4.9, 0.572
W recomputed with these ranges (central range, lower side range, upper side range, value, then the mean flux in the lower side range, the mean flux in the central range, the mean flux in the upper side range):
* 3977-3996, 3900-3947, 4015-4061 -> -1.2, 1.11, 1.69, 1.99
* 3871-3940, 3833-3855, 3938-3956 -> -3.4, 0.878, 1.1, 1.17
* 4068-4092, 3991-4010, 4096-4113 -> -1.6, 1.92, 2.01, 1.87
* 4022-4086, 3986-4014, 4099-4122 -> -0.8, 1.92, 1.95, 1.94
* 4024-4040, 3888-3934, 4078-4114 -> -2.4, 1.22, 1.96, 1.96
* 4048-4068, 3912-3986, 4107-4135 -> -3.4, 1.09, 1.97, 2.03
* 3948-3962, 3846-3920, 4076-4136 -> 1.5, 1.13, 1.25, 1.98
